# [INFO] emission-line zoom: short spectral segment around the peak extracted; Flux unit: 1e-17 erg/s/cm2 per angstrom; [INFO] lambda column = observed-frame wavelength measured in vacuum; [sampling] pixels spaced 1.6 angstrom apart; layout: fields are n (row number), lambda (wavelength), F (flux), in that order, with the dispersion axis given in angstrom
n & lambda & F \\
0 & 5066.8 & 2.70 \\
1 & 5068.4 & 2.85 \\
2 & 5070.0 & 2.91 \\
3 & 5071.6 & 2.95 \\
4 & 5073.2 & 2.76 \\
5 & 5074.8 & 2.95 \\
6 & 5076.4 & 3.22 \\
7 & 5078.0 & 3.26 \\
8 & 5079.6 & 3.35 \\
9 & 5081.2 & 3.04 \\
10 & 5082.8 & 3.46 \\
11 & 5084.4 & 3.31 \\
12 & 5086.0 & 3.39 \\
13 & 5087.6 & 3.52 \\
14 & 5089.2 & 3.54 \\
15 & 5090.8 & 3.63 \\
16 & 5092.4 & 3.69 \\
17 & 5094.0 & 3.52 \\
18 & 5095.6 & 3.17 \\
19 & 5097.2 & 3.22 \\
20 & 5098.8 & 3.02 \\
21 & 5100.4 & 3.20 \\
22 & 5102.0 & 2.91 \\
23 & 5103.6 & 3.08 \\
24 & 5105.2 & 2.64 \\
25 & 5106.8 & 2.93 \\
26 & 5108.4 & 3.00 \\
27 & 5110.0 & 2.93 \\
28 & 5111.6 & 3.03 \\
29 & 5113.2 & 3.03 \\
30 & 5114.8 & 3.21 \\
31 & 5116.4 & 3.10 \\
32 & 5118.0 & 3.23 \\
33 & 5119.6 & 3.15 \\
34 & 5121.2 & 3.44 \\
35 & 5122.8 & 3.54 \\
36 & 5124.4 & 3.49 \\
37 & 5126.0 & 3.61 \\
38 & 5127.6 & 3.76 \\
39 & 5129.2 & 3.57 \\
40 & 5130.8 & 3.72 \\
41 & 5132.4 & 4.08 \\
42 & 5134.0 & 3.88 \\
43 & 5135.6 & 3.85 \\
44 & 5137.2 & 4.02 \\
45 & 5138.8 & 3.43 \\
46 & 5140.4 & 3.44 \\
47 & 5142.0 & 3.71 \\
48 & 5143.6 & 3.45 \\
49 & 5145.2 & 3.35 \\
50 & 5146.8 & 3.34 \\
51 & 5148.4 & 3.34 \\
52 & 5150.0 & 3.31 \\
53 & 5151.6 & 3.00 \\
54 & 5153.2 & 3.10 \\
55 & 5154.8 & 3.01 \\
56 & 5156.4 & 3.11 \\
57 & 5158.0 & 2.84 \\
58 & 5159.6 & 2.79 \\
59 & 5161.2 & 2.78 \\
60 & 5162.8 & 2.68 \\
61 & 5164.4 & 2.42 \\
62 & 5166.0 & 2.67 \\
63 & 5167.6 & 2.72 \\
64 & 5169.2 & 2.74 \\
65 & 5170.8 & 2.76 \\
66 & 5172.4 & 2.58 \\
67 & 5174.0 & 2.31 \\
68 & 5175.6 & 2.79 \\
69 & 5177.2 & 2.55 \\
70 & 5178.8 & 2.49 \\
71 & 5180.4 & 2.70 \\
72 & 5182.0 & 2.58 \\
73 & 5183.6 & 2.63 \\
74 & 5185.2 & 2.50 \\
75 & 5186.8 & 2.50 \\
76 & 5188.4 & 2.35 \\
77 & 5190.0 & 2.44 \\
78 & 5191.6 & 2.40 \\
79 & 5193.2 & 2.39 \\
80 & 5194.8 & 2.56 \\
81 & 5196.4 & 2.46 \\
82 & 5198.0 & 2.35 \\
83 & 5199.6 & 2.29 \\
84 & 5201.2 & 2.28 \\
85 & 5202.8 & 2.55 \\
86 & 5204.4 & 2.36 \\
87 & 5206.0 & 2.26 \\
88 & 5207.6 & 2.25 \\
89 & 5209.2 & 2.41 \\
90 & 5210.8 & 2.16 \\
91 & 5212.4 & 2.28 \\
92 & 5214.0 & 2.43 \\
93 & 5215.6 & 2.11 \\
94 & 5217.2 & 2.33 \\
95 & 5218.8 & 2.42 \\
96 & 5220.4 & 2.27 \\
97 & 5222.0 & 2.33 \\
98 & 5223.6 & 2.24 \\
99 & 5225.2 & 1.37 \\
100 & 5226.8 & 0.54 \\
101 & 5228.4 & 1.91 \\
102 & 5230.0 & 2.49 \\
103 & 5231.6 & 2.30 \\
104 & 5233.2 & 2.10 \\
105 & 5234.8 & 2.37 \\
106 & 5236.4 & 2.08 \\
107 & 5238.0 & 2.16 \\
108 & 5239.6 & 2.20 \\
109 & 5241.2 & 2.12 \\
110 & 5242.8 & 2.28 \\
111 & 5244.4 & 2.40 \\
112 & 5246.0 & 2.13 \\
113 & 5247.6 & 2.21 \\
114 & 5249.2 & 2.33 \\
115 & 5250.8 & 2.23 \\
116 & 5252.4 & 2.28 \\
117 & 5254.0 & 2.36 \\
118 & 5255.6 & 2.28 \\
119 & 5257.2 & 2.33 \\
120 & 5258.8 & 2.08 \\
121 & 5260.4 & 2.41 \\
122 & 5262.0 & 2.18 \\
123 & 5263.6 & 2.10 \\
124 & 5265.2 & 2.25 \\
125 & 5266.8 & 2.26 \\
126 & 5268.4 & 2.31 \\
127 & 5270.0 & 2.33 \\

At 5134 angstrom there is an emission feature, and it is C III]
